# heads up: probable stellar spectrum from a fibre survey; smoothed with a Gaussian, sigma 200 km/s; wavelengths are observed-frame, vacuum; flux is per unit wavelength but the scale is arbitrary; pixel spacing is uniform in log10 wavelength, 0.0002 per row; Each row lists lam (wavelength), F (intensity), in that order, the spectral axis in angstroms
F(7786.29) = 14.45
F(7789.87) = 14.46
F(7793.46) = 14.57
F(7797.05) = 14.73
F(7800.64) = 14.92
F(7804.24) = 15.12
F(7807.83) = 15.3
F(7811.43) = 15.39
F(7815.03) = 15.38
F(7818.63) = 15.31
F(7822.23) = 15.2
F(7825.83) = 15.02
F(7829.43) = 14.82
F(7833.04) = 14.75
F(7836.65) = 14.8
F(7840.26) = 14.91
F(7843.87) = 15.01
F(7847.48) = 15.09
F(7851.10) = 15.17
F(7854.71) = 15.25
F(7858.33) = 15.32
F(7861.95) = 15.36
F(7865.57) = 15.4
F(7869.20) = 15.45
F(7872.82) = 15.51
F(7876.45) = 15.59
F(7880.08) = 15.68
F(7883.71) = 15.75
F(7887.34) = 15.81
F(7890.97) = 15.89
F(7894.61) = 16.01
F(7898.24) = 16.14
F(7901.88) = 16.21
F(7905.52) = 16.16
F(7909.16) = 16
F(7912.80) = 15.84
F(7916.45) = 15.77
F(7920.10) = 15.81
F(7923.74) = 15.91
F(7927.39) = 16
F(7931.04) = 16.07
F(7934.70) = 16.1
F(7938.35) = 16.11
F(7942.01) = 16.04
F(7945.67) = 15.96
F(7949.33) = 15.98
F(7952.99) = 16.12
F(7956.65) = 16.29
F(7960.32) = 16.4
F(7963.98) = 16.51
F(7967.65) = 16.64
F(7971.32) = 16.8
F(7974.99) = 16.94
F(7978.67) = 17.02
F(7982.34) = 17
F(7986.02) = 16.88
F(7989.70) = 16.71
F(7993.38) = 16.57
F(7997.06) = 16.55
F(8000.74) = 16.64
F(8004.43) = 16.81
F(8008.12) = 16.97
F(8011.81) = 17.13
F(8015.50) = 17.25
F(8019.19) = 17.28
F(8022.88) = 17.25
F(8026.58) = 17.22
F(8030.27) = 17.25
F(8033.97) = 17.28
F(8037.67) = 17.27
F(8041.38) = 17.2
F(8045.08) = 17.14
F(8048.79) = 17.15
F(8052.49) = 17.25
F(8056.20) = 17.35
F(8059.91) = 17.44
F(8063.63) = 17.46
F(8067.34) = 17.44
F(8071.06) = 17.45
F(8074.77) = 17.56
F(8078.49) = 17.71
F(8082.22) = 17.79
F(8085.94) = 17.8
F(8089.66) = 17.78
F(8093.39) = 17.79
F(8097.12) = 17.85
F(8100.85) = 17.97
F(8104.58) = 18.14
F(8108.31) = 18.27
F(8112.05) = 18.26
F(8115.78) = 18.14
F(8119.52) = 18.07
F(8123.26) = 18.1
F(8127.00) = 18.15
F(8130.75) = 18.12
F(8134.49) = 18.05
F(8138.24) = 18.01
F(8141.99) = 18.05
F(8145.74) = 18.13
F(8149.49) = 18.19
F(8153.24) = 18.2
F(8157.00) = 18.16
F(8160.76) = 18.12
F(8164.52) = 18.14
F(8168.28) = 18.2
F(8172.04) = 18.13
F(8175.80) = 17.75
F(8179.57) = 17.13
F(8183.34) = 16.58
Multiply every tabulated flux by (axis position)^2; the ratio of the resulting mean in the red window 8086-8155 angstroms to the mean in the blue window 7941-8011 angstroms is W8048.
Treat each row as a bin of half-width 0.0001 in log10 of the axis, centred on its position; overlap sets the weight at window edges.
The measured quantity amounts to 1.13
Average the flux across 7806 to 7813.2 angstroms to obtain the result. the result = 15.3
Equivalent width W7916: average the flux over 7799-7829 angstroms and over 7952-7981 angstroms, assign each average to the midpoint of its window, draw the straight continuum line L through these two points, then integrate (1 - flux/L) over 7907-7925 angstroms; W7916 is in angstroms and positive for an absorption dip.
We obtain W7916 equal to 0.3 angstroms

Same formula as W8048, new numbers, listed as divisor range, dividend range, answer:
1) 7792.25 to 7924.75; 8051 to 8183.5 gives 1.24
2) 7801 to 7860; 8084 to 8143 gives 1.28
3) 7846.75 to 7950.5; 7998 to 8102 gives 1.14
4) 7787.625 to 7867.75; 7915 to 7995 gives 1.12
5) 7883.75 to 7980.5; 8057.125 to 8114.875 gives 1.14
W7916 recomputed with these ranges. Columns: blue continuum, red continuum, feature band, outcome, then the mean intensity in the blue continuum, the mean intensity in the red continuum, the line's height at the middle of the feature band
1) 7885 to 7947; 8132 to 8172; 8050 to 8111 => -0.7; 16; 18.1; 17.5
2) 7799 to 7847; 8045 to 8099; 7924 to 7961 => 0.4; 15.1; 17.5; 16.3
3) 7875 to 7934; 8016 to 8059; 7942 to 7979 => 0.1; 15.9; 17.2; 16.5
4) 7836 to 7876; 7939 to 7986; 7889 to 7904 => -0.3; 15.2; 16.5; 15.7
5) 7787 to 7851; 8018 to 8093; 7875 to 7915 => -0.4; 15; 17.4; 15.8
